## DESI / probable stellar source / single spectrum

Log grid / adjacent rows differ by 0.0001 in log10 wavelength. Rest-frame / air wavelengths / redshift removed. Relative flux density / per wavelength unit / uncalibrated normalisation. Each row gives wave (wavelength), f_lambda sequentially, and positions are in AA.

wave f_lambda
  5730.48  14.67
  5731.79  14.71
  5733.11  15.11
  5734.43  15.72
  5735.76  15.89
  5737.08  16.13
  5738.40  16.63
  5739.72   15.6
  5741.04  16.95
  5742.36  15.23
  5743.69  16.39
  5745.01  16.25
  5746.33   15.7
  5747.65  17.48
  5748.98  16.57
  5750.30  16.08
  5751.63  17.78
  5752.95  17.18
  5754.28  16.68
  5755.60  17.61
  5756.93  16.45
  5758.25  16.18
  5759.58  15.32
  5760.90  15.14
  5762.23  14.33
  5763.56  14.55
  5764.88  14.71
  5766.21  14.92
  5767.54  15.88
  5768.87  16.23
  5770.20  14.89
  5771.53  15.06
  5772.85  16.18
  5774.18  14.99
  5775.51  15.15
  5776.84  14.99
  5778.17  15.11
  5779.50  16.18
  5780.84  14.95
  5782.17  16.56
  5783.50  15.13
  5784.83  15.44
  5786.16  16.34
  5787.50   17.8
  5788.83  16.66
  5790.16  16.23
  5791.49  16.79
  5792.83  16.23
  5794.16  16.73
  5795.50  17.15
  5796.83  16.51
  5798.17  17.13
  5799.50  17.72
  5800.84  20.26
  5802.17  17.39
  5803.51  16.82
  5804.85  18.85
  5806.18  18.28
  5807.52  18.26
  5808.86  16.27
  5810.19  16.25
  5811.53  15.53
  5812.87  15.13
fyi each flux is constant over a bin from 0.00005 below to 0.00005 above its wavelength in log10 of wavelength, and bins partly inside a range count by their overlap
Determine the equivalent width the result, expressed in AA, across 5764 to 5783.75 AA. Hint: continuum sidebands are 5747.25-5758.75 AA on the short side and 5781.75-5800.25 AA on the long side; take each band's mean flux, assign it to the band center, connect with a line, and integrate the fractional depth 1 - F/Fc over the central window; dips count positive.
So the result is 1.6 AA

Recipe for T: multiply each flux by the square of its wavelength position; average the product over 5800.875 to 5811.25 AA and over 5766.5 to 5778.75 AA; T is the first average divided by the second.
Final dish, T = 1.2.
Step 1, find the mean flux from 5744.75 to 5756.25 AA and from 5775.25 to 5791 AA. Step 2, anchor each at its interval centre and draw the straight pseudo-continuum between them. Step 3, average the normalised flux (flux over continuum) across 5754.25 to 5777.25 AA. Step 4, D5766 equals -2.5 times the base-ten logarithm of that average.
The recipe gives 0.06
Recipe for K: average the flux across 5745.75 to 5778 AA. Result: 15.8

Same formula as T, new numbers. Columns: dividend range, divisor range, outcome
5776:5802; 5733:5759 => 1.02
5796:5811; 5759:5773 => 1.17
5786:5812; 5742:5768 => 1.09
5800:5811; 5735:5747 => 1.13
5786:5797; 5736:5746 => 1.05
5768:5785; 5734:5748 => 0.97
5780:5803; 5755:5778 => 1.10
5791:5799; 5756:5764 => 1.10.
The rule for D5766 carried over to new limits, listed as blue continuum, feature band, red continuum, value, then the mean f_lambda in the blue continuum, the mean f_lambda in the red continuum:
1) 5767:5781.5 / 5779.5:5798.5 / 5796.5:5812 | 0.00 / 15.4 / 17.5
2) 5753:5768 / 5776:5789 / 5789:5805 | 0.05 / 15.7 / 17.2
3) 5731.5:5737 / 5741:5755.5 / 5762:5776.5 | -0.08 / 15.5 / 15.2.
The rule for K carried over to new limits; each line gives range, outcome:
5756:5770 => 15.4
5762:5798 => 15.8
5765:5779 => 15.3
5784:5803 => 17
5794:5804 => 17.5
